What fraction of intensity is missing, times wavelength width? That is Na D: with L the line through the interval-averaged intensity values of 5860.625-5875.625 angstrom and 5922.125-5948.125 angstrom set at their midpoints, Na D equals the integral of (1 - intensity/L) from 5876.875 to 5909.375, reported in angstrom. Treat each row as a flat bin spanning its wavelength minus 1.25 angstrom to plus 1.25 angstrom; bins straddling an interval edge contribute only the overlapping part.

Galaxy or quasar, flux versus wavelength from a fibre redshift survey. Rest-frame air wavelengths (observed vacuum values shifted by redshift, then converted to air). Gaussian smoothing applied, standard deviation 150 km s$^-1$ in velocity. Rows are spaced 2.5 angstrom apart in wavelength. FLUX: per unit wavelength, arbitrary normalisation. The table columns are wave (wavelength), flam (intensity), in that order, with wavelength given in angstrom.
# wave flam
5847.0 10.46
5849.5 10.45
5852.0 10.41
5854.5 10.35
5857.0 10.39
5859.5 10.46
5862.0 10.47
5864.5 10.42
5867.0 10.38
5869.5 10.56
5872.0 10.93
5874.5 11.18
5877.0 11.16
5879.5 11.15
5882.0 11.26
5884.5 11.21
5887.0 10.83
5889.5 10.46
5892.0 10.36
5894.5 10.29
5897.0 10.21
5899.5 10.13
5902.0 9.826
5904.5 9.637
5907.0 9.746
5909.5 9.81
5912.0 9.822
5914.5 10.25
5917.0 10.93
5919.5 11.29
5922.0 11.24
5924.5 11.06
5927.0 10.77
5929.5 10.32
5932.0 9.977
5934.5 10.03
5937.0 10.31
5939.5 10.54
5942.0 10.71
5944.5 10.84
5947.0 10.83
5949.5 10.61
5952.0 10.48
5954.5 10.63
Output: 0.6 angstrom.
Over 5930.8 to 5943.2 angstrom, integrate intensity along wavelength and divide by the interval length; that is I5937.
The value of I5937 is 10.3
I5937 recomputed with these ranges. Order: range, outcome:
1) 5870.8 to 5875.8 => 11.1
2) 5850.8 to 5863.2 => 10.4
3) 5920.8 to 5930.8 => 10.8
